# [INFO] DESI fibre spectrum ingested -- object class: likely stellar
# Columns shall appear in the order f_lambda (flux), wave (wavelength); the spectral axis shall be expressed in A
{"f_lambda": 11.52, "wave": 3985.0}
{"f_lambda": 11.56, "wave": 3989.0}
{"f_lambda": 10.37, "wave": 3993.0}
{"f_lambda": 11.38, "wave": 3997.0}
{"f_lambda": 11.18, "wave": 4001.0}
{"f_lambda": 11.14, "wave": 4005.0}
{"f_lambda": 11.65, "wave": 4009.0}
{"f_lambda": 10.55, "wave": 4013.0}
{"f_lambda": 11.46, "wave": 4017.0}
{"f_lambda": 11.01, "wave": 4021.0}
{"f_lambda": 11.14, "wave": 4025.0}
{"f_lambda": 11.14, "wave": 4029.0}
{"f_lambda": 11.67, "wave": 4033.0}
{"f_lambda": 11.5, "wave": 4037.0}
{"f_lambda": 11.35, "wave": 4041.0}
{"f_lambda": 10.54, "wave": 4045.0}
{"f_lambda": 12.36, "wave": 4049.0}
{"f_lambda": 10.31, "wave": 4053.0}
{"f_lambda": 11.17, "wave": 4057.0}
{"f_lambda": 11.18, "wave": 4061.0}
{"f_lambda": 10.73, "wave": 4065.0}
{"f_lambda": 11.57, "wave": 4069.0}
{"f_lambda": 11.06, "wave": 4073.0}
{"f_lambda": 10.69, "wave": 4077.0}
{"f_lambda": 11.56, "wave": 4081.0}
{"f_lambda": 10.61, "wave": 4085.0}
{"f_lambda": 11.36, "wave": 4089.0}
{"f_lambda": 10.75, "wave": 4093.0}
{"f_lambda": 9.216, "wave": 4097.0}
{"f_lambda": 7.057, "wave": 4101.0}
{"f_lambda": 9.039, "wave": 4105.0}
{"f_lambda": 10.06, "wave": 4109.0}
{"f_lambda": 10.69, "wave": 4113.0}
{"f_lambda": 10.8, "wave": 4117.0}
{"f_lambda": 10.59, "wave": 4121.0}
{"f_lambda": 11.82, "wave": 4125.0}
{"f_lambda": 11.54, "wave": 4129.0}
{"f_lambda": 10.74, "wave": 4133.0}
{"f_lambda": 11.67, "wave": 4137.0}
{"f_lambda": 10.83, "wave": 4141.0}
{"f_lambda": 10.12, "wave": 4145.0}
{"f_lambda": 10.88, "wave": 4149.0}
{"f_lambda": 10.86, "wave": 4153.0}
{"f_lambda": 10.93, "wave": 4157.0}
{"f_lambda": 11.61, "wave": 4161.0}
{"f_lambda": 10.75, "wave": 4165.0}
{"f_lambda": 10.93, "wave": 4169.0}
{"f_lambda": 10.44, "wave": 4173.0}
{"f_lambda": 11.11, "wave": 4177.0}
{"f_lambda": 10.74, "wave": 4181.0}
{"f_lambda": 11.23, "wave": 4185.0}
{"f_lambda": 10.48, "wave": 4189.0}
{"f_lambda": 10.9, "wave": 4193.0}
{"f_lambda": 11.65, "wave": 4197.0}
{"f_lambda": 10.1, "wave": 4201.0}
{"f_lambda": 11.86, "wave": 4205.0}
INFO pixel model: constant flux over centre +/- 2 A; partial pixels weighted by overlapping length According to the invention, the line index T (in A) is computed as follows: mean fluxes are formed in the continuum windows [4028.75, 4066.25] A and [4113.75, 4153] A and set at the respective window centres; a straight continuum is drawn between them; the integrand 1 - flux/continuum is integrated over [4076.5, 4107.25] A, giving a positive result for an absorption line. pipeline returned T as 3.0 A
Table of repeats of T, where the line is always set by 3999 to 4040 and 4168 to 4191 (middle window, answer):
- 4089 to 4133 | 3.0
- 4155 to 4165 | -0.3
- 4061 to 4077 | 0.1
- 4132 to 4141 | -0.2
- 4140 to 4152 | 0.3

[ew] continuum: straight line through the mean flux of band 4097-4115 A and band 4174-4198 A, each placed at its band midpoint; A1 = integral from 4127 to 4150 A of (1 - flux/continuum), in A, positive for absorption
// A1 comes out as -2.43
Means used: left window 9.21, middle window 11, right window 11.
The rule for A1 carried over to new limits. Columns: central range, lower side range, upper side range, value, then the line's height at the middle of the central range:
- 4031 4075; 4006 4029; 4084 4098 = -1.4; 10.9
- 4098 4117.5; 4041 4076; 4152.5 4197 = 2.9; 11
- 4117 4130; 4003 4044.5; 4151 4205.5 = -0.2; 11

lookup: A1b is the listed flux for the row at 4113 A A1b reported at 10.69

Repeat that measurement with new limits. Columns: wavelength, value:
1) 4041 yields 11.35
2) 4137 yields 11.67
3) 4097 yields 9.216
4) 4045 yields 10.54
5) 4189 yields 10.48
